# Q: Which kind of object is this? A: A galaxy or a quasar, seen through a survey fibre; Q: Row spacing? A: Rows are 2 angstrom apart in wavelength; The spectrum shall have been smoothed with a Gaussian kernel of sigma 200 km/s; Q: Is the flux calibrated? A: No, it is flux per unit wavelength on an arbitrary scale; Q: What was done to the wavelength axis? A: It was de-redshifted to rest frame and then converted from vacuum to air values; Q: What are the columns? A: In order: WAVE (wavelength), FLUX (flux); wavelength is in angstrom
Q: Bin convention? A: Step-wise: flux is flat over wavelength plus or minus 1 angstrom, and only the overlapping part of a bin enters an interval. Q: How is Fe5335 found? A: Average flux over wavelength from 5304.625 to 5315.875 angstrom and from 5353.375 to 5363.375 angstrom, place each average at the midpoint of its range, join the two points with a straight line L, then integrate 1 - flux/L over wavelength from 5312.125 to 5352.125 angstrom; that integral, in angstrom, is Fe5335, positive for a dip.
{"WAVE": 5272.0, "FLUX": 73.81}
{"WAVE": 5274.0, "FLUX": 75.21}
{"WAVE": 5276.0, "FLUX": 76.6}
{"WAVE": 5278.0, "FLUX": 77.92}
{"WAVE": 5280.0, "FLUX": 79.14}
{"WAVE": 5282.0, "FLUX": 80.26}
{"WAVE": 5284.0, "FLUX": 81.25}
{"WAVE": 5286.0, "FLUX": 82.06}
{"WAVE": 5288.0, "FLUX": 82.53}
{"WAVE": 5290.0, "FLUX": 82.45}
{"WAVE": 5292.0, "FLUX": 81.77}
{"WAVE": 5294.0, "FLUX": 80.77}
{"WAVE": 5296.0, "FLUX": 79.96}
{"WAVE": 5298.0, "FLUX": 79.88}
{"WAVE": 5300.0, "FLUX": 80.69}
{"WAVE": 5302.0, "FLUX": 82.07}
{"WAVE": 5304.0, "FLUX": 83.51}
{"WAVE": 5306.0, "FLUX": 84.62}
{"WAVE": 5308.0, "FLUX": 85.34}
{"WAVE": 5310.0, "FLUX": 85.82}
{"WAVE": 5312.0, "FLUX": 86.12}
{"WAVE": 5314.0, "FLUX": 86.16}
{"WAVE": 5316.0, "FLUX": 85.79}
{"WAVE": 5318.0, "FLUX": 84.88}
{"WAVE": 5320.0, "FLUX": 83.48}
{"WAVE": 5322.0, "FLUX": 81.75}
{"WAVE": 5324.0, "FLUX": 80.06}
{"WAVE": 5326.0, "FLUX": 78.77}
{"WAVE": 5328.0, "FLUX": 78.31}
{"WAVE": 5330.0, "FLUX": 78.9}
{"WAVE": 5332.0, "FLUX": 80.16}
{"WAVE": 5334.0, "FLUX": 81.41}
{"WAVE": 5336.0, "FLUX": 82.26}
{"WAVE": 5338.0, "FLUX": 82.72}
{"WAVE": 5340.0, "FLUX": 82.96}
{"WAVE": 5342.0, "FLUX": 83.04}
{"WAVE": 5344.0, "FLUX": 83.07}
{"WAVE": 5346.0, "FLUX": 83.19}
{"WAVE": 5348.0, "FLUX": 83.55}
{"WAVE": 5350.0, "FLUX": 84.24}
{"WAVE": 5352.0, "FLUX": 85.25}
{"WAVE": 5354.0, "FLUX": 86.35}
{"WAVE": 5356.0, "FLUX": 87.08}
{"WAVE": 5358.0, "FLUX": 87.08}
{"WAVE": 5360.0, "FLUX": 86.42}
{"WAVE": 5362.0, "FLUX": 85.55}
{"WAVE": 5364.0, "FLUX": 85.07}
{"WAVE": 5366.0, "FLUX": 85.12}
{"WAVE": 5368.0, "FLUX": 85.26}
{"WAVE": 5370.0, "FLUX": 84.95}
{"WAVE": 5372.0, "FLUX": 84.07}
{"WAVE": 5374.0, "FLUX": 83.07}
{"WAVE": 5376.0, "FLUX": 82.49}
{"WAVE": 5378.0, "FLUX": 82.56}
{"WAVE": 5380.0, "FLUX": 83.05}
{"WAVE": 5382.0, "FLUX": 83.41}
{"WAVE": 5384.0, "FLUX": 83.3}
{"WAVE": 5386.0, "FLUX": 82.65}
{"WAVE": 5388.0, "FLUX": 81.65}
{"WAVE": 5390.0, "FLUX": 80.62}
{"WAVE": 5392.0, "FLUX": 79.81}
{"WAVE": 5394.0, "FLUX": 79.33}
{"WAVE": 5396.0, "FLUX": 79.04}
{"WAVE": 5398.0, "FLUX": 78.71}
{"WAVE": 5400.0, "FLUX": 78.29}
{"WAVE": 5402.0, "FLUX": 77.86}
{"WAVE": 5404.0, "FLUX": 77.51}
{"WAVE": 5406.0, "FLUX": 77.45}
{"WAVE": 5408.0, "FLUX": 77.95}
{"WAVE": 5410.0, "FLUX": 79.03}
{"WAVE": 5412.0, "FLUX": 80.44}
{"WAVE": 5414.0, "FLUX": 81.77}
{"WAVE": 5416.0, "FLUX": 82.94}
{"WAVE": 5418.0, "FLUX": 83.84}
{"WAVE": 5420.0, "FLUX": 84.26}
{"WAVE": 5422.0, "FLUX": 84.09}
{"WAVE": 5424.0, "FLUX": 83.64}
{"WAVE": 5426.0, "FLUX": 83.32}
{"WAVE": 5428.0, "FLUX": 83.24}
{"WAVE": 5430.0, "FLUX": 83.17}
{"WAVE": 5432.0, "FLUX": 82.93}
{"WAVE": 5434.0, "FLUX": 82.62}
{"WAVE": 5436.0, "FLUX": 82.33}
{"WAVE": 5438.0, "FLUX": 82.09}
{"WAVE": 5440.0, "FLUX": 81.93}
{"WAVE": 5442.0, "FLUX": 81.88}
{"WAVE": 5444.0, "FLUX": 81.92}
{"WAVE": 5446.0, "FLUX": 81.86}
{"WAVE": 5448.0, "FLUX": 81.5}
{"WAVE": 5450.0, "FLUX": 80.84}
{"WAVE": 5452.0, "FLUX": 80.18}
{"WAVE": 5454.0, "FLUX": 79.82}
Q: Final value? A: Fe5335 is 1.6 angstrom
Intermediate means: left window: 85.6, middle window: 82.5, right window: 86.4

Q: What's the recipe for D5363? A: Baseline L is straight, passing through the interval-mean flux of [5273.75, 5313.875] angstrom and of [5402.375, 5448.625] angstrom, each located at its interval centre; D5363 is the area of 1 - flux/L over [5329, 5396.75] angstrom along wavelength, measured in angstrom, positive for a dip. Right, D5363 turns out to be -1.3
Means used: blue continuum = 81.6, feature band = 83.2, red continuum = 81.8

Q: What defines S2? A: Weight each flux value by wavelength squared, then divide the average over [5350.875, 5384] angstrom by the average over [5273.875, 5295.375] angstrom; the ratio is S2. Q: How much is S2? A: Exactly 1.1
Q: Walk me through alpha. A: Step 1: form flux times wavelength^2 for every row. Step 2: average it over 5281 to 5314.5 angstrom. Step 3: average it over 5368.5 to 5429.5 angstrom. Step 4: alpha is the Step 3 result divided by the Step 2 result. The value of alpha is 1.02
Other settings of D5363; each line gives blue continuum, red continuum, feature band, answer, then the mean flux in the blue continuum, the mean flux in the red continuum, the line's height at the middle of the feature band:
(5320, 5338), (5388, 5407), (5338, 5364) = -1.5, 80.5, 78.9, 80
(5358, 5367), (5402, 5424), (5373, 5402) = 0.8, 85.7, 80.9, 83.3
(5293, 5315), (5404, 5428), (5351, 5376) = -0.9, 83.2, 81.6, 82.3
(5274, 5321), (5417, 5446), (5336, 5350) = -0.1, 82.2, 82.9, 82.4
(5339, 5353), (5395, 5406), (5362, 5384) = -0.8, 83.6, 78.2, 80.9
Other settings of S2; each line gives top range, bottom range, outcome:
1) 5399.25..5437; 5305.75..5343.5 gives 1.02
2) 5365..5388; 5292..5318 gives 1.03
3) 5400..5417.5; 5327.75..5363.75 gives 0.97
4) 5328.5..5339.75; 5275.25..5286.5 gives 1.04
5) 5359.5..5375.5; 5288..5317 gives 1.04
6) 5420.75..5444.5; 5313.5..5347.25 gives 1.05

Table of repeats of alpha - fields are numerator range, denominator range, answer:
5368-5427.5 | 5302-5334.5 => 1.01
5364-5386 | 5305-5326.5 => 1.02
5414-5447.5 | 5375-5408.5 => 1.05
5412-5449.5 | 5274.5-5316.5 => 1.06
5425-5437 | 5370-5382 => 1.02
